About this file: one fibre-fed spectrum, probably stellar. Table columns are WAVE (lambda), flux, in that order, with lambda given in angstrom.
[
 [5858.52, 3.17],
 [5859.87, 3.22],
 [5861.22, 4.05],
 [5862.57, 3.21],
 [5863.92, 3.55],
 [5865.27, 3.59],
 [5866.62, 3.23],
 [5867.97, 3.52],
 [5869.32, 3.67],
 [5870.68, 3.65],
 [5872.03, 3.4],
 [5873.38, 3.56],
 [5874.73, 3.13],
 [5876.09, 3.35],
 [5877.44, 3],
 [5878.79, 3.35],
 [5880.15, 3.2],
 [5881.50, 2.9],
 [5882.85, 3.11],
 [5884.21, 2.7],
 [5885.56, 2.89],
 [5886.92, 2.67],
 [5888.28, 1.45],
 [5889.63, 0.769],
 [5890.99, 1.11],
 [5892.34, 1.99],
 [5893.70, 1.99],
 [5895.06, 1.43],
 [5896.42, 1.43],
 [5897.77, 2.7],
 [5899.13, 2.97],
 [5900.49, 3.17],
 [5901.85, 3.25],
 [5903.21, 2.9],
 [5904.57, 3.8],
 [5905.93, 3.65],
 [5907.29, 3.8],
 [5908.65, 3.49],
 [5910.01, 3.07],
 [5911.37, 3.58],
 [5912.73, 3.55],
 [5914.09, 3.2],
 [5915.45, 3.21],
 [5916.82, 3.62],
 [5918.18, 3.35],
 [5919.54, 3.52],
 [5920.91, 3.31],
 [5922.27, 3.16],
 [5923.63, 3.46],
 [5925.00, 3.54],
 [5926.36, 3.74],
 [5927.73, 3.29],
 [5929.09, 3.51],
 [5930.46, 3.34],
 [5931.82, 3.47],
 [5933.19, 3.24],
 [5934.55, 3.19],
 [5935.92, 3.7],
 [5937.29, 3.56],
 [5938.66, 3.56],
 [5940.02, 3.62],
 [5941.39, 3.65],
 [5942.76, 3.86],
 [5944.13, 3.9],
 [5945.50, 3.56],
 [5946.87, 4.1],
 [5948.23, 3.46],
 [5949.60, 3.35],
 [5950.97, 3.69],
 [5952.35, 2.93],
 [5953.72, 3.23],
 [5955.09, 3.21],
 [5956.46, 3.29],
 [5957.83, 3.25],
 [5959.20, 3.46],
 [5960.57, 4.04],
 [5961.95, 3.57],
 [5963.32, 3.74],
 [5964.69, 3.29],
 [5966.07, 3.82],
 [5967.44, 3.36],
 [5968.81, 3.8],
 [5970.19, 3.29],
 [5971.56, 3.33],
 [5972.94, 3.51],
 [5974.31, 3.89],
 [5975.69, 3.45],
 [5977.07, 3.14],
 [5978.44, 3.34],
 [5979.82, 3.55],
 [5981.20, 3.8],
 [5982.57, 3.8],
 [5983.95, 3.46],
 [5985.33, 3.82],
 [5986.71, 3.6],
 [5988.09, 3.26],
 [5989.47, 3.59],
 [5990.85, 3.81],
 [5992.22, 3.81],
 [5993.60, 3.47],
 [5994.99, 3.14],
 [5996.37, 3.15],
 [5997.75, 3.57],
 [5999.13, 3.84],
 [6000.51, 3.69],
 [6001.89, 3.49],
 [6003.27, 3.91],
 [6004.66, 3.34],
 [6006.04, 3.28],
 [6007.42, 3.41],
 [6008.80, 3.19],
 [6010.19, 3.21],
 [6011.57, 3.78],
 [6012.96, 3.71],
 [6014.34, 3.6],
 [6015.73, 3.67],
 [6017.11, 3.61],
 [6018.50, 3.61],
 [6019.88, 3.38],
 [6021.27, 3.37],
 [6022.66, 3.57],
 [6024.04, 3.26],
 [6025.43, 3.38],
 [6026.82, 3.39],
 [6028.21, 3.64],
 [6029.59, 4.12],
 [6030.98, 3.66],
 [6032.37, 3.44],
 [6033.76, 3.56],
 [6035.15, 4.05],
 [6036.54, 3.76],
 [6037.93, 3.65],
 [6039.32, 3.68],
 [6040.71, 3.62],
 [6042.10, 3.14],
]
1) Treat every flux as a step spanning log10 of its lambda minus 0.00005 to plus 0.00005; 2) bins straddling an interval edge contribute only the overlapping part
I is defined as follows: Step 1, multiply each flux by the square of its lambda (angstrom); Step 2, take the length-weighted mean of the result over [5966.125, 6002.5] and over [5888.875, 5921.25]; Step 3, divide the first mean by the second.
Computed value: 1.27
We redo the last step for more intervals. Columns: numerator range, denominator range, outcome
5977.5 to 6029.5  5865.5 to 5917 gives 1.25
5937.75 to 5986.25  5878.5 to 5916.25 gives 1.31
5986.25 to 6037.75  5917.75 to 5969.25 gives 1.04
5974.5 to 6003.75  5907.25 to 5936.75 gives 1.07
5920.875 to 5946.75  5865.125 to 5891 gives 1.22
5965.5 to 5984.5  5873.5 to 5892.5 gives 1.41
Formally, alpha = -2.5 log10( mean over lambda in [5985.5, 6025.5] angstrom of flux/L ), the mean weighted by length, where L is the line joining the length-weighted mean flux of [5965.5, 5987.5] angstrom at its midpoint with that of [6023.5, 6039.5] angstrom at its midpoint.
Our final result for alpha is 0.03 mag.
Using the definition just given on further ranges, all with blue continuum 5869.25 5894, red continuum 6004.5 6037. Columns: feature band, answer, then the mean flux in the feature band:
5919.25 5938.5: -0.15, 3.43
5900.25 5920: -0.18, 3.42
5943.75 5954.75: -0.13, 3.51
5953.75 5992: -0.09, 3.53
